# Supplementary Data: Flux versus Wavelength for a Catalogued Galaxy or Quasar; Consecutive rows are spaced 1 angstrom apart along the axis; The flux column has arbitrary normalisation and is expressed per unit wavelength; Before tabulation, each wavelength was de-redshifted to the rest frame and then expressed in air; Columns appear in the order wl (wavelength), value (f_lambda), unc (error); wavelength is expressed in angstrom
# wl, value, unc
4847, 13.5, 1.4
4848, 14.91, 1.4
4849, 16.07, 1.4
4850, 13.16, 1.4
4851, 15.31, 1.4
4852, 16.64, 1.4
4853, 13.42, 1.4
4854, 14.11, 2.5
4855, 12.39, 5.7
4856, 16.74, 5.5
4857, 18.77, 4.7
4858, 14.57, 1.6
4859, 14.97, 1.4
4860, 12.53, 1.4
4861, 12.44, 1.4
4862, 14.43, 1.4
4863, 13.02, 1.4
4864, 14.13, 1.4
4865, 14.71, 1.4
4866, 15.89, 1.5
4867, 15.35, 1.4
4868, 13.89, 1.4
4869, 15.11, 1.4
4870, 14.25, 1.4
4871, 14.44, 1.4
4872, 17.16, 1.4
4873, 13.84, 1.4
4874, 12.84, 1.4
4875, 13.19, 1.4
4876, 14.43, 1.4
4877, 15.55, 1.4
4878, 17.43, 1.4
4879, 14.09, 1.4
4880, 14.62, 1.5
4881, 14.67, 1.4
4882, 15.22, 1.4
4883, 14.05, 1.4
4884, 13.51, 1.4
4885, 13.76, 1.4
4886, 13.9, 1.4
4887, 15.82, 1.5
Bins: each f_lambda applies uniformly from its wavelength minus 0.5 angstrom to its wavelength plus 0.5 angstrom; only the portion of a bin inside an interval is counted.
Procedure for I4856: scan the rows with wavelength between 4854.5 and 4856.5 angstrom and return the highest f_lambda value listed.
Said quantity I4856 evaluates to 16.74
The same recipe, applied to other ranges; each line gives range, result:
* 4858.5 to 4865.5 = 14.97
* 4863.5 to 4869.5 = 15.89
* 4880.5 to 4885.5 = 15.22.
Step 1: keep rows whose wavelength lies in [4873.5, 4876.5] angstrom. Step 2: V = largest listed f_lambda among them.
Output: 14.43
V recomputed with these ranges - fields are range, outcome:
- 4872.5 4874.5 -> 13.84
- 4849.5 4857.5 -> 18.77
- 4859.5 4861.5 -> 12.53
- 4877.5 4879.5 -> 17.43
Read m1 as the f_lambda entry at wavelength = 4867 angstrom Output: 15.35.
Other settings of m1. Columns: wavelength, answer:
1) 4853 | 13.42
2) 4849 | 16.07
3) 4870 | 14.25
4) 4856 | 16.74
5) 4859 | 14.97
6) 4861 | 12.44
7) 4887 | 15.82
